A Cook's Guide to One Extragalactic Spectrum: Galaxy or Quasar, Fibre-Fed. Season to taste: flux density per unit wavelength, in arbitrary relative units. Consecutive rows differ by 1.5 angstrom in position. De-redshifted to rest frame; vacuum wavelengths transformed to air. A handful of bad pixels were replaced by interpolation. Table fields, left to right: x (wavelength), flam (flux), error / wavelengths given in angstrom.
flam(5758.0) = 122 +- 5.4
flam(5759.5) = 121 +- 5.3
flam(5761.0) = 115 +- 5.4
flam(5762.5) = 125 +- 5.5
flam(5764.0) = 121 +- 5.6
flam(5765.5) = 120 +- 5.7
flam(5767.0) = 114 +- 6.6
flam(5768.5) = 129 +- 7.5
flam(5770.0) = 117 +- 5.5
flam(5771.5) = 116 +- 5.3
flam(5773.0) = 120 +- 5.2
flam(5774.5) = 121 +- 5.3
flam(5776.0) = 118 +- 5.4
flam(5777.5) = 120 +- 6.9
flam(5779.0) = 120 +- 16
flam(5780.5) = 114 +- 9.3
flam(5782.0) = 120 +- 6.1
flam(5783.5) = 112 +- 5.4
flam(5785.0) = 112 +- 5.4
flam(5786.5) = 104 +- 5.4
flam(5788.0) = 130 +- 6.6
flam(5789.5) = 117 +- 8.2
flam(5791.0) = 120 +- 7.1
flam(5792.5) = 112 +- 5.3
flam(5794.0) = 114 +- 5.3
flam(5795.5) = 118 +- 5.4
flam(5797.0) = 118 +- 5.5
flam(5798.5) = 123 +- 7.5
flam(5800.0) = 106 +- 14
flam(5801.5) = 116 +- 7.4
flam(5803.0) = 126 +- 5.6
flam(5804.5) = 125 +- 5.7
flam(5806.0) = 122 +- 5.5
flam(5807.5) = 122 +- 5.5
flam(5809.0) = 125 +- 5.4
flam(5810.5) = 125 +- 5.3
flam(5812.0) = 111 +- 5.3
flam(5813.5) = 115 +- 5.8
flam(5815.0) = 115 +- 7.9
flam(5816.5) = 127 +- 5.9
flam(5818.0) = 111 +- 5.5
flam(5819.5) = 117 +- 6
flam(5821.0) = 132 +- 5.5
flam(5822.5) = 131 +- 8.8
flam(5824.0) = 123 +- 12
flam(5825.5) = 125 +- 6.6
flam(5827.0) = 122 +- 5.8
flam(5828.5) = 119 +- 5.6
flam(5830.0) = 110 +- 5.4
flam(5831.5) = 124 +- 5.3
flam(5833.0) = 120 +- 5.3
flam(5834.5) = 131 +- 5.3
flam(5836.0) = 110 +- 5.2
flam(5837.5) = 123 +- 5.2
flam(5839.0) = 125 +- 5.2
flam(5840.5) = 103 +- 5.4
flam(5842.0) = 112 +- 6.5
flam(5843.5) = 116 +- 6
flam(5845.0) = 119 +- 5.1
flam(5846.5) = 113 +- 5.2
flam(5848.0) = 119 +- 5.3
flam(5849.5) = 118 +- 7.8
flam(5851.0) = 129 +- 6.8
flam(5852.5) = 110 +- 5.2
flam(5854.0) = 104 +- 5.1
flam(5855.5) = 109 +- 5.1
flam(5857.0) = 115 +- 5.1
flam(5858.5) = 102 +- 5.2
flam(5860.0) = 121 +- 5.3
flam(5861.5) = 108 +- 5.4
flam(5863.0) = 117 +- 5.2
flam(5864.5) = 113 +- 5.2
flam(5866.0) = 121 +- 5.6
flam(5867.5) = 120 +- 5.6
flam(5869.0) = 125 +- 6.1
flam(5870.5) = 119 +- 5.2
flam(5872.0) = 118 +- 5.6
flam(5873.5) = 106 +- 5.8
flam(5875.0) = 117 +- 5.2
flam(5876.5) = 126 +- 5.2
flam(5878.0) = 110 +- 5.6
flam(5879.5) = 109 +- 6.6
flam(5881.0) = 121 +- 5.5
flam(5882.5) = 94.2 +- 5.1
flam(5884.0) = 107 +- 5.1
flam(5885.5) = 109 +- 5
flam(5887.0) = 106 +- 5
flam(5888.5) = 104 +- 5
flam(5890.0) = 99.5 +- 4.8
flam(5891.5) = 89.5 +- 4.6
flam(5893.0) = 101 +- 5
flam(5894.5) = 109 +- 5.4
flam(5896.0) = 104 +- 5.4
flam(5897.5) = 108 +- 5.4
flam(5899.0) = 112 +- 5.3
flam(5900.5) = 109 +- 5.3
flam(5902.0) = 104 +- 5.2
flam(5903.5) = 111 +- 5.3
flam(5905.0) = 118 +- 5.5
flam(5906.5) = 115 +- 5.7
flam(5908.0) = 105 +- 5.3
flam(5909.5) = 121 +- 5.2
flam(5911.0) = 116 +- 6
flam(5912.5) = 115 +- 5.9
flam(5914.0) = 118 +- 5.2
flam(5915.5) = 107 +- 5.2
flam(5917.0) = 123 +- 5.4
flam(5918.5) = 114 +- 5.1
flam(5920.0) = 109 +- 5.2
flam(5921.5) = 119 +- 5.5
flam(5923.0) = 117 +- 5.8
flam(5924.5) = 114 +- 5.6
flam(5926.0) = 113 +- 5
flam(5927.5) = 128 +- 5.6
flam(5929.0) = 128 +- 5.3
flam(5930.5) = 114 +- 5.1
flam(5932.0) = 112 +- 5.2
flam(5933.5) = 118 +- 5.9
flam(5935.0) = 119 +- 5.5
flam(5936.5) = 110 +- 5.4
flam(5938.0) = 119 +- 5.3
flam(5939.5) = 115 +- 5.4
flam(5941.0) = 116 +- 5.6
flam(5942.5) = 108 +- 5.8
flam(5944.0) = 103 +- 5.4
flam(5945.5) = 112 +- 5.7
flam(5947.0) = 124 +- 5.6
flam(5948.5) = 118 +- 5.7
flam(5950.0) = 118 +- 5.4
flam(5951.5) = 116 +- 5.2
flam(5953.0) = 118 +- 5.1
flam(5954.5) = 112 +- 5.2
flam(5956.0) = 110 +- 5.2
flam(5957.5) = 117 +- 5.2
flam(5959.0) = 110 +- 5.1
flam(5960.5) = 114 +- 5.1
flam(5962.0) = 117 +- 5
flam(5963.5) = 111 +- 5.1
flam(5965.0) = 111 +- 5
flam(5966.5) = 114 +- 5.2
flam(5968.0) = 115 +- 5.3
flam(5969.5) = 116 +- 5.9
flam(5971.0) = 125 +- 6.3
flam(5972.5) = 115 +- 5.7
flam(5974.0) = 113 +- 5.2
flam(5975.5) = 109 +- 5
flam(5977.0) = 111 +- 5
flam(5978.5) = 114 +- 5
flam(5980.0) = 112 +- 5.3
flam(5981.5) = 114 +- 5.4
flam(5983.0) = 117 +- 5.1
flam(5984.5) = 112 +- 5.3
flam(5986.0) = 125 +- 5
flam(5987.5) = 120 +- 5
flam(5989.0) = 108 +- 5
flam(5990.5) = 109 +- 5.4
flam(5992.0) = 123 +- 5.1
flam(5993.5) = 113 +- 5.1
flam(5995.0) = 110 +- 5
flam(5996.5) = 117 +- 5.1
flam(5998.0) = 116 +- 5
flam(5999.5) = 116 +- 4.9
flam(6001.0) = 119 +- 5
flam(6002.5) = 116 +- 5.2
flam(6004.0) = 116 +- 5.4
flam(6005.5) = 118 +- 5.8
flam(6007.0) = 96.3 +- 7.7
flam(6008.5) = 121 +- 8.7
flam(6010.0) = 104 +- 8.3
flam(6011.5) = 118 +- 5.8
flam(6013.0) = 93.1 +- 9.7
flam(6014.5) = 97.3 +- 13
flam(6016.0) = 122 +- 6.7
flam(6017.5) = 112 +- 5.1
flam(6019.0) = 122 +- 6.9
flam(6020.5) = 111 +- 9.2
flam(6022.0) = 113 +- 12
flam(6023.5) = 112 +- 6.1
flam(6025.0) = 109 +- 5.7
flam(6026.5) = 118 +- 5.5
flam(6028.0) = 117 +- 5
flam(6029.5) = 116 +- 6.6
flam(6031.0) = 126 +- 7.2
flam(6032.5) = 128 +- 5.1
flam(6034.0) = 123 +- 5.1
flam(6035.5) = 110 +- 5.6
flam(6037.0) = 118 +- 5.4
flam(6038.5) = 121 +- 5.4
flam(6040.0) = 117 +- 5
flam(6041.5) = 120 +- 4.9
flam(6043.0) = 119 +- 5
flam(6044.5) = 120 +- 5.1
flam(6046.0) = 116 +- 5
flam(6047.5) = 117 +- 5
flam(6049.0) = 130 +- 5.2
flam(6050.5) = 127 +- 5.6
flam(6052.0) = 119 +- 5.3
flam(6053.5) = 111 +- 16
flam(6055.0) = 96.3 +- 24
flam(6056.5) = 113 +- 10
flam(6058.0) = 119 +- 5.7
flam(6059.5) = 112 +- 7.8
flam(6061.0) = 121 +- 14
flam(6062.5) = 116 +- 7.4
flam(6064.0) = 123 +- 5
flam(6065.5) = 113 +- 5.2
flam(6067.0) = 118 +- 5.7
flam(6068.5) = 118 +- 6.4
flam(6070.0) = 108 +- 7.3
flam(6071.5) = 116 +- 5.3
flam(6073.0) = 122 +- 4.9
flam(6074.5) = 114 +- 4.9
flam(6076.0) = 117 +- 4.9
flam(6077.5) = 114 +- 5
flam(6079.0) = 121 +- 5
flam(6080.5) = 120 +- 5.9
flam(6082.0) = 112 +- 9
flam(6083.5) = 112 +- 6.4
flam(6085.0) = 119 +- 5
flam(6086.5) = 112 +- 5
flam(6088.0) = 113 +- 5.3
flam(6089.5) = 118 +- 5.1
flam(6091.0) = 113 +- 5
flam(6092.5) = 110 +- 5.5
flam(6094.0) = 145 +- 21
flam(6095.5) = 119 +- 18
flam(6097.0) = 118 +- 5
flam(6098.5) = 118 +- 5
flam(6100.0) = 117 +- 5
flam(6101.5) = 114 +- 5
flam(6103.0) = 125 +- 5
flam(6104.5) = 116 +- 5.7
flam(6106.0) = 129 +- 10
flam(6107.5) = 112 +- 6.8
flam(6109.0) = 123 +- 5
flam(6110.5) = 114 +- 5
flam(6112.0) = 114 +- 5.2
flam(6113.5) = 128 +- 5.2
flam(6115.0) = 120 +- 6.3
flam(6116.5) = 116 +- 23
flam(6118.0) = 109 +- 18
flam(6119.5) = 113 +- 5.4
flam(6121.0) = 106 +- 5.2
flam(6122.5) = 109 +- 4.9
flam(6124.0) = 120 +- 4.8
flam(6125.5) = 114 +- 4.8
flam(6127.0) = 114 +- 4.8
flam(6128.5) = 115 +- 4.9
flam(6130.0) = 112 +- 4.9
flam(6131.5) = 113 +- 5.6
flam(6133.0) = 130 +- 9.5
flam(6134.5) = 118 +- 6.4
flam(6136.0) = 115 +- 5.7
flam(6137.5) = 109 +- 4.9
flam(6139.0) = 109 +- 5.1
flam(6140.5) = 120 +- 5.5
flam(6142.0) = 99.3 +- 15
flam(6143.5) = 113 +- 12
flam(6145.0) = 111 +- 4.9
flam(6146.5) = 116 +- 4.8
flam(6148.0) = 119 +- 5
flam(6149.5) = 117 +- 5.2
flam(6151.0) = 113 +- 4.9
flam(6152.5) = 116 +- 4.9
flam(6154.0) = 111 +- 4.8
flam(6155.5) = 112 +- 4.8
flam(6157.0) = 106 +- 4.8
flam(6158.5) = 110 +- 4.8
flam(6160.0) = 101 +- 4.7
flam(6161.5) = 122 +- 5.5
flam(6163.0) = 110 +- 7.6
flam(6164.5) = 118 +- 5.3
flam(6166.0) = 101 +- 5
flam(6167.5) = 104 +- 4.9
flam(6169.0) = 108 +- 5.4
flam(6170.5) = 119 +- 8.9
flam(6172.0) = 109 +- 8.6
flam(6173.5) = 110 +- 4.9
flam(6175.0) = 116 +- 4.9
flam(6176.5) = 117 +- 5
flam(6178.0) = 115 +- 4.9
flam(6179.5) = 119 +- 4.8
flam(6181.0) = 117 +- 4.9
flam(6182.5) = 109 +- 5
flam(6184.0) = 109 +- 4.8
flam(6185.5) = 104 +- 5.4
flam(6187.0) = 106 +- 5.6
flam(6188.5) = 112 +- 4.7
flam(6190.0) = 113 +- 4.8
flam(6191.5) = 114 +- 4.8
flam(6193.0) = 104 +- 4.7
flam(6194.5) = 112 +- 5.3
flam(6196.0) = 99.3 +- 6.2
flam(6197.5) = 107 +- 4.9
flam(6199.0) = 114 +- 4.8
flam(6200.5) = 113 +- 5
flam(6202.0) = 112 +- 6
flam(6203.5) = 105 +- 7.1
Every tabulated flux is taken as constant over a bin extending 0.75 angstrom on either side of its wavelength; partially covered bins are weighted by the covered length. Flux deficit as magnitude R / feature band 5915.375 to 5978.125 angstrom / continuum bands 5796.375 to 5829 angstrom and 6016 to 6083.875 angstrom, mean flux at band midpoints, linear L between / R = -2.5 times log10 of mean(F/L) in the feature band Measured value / 0.03 mag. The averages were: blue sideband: 121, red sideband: 117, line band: 115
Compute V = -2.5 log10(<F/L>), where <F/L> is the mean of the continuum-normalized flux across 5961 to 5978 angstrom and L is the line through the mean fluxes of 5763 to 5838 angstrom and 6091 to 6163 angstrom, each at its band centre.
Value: 0.03 mag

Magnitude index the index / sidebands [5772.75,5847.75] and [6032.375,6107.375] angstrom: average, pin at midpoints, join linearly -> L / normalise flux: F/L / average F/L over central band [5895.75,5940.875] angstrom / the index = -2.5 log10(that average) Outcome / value 0.034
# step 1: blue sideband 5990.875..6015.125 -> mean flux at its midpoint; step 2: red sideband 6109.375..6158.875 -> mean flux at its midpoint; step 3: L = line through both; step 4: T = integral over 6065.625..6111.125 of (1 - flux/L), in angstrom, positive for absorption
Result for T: -1.6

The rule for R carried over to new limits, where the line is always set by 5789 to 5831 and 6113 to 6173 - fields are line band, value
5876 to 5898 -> 0.115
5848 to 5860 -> 0.050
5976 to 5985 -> 0.028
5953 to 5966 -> 0.034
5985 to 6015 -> 0.028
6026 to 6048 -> -0.037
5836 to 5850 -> 0.026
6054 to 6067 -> 0.003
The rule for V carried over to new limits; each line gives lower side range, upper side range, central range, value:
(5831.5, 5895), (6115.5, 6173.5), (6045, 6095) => -0.04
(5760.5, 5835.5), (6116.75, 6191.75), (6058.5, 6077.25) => -0.02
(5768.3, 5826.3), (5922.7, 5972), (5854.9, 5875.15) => 0.02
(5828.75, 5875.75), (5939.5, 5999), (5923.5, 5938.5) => -0.02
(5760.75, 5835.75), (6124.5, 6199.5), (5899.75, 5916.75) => 0.04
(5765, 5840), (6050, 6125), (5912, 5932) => 0.01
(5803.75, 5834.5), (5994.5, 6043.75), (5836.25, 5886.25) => 0.05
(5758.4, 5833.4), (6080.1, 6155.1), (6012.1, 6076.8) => 0.01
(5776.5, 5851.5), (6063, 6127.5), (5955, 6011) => 0.03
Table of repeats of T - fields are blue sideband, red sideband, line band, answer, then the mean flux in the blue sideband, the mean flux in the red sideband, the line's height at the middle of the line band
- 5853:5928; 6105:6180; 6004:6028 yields 0.31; 112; 114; 113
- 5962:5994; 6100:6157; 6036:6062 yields -0.55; 115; 115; 115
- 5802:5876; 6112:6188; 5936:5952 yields 0.26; 118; 113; 116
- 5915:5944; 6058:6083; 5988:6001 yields 0.19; 116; 117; 116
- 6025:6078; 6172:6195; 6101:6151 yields -0.57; 117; 112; 114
